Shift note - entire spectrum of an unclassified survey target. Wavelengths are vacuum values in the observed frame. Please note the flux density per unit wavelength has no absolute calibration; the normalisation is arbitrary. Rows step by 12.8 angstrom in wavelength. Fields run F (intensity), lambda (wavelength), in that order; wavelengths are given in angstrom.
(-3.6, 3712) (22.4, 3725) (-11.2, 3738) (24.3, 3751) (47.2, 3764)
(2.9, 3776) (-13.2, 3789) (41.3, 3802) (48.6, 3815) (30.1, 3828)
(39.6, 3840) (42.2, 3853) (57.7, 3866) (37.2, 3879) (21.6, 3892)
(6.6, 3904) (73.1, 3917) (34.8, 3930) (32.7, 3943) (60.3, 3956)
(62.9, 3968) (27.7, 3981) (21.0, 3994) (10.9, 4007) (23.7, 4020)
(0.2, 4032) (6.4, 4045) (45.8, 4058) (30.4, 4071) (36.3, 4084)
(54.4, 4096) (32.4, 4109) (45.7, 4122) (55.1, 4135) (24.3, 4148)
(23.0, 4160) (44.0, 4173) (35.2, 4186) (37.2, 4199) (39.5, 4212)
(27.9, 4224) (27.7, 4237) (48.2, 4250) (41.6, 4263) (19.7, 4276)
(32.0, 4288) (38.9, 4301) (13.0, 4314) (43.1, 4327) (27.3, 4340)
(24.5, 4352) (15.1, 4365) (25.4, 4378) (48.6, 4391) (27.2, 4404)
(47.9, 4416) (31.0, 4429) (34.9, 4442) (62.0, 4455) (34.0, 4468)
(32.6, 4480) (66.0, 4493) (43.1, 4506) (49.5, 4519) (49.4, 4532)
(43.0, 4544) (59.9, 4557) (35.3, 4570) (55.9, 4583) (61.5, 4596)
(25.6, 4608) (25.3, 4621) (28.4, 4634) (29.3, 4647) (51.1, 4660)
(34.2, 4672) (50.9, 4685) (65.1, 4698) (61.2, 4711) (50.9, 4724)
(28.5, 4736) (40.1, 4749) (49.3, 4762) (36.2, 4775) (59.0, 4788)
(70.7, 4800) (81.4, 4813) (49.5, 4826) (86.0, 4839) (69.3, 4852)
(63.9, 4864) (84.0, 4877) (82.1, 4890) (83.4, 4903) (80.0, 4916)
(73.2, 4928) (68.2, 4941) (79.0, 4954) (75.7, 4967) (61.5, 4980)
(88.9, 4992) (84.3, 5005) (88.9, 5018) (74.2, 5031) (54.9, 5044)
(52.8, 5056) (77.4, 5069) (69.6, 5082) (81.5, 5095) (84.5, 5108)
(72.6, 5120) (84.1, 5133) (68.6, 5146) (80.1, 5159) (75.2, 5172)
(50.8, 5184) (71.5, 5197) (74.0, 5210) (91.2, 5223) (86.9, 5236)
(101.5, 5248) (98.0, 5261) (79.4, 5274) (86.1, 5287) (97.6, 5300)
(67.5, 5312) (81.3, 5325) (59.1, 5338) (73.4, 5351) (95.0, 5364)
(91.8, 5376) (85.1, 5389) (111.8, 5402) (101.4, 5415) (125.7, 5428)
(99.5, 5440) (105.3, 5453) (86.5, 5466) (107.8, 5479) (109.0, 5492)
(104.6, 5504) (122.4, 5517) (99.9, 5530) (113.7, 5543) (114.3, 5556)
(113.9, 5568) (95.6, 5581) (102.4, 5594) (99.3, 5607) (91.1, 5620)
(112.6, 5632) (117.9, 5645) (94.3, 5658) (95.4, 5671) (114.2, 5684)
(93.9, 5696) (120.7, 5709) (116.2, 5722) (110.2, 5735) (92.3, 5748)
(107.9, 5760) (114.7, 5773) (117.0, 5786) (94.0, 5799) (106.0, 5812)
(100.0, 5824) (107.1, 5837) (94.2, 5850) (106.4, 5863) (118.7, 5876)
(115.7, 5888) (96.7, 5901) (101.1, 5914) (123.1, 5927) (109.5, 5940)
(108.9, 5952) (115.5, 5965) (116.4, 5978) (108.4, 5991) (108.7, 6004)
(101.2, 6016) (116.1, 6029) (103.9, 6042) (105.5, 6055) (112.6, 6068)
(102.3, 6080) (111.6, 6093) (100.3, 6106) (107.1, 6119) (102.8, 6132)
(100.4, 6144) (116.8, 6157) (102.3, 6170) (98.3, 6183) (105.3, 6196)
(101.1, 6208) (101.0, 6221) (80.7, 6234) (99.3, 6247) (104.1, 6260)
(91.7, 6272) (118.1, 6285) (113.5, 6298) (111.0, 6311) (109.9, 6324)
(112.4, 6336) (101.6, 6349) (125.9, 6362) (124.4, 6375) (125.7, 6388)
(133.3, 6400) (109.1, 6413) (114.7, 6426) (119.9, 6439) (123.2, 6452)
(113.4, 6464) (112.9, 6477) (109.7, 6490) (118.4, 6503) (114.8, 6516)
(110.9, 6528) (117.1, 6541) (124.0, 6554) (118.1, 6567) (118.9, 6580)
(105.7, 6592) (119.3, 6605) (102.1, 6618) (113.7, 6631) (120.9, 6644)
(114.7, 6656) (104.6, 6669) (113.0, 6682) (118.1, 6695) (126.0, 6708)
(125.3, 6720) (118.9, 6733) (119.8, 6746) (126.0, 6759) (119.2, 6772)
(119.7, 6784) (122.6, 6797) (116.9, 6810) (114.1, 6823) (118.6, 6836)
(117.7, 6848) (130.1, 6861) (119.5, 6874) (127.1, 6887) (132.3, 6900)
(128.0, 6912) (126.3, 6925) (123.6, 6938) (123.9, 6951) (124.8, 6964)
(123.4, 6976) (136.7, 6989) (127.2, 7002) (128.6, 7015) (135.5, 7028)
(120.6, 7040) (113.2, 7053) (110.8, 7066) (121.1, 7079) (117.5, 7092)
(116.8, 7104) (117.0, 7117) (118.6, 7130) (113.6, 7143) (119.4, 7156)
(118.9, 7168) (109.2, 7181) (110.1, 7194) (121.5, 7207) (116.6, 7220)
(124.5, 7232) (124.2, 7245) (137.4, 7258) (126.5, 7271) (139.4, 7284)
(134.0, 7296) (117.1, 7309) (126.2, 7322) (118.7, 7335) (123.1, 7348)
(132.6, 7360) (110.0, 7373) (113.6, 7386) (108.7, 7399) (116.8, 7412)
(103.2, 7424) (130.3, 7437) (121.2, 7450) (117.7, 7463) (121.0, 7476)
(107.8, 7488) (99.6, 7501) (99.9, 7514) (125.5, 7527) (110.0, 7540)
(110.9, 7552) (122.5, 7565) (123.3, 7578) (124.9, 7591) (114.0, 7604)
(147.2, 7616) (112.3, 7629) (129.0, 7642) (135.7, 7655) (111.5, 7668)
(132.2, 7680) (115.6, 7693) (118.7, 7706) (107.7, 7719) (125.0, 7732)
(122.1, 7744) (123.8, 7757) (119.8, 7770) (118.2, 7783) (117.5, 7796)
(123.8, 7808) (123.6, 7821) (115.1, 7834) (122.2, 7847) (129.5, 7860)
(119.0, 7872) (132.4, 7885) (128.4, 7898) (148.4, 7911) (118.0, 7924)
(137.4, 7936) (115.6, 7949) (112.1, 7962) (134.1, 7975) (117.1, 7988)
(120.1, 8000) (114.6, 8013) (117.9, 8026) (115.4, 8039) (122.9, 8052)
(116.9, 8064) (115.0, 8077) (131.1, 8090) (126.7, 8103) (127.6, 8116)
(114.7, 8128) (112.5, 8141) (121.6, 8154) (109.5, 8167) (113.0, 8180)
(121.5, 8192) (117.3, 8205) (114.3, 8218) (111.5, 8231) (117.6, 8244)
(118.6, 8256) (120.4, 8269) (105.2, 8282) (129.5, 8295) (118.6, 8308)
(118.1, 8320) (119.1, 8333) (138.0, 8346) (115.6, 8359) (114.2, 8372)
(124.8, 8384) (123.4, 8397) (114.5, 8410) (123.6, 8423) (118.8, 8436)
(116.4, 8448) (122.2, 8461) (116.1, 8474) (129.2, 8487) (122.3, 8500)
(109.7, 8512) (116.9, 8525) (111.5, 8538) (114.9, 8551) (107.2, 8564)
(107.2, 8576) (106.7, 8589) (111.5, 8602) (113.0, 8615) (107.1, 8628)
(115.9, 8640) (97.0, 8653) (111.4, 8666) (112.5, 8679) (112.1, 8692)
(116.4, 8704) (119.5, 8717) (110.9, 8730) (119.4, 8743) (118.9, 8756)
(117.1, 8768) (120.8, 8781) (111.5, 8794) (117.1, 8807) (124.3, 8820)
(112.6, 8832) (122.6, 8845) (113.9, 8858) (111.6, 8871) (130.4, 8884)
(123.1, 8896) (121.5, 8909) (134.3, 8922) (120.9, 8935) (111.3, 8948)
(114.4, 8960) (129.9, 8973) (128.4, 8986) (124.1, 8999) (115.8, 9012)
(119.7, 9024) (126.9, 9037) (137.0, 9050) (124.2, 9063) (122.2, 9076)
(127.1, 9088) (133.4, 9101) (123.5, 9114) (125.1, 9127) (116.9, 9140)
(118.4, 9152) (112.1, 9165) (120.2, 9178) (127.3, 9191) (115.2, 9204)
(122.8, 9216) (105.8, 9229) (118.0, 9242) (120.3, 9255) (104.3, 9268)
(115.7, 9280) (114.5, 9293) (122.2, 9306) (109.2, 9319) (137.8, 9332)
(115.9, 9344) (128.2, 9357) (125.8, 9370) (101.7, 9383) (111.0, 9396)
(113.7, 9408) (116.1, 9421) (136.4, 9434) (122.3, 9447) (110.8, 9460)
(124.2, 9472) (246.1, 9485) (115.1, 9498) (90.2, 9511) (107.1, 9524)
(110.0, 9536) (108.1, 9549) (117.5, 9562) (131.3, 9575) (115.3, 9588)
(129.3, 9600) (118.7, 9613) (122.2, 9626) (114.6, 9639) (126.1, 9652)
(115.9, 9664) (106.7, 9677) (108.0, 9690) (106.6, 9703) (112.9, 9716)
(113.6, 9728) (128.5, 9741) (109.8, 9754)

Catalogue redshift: 0.20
